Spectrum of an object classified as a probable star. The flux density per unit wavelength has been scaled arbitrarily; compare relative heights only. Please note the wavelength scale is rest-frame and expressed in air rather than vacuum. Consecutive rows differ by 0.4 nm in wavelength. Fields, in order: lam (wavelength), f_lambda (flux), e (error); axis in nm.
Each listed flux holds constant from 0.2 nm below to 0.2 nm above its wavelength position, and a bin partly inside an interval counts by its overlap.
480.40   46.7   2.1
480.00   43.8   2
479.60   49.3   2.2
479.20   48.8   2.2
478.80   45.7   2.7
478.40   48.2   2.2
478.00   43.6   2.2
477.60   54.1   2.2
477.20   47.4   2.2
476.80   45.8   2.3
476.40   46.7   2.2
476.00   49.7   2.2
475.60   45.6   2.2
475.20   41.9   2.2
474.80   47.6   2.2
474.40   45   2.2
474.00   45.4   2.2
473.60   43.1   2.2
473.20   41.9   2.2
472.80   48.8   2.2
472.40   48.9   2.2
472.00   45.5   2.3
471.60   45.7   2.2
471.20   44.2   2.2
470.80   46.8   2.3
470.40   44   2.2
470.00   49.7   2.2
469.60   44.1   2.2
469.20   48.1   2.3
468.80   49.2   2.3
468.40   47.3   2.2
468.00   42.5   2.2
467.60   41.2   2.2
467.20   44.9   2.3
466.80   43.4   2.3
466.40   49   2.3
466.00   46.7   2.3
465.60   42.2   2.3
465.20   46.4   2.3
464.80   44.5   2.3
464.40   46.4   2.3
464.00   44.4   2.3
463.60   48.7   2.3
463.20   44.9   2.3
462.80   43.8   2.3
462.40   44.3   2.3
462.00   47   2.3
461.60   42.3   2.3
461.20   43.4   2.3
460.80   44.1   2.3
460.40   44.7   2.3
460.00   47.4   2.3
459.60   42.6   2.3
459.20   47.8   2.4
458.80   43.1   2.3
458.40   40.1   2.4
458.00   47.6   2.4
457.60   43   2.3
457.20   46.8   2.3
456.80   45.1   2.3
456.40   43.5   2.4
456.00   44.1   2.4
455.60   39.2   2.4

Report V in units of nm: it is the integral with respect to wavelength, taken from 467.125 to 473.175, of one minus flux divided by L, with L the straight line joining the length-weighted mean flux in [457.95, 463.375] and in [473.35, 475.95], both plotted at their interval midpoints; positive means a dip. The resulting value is -0.16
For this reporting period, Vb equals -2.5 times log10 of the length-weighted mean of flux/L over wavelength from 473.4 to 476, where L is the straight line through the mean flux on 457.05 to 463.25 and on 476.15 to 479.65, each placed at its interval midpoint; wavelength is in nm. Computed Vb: 0.047 mag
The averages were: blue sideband 44.5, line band 45.1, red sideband 47.7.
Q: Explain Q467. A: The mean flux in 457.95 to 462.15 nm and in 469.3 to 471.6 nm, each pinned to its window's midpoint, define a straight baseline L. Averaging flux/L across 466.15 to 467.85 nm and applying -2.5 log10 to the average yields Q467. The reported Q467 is 0.02 mag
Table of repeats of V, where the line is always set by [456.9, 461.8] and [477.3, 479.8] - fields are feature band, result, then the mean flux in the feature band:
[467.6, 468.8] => 0.03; 45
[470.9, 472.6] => 0.03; 46.1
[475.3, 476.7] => 0.03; 46.8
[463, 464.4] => -0.02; 46.1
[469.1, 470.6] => 0.00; 46.4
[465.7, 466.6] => -0.03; 47.2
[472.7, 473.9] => 0.07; 44.3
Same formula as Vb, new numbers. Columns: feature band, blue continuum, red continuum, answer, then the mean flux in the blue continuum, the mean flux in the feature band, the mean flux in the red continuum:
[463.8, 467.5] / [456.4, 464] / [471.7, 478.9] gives 0.00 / 44.8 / 45.2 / 46.4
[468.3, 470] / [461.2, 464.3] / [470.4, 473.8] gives -0.05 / 45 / 47.5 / 45.5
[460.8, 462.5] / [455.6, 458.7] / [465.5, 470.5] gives 0.01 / 43.9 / 44.2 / 45.7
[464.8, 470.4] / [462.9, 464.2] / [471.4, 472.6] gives 0.01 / 45.8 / 45.6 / 46.7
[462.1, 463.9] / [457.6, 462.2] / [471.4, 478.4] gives -0.01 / 44.5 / 45.5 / 46.3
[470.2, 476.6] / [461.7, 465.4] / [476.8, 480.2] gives 0.03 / 45.5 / 45.7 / 47.5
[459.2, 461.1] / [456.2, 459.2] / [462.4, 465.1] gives 0.00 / 44.4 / 45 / 45.4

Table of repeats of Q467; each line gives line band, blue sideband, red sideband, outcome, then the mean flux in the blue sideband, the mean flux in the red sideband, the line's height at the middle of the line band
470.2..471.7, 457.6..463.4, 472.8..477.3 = 0.00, 44.5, 45.6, 45.3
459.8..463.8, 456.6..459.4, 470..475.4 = 0.00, 44.8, 45.5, 45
